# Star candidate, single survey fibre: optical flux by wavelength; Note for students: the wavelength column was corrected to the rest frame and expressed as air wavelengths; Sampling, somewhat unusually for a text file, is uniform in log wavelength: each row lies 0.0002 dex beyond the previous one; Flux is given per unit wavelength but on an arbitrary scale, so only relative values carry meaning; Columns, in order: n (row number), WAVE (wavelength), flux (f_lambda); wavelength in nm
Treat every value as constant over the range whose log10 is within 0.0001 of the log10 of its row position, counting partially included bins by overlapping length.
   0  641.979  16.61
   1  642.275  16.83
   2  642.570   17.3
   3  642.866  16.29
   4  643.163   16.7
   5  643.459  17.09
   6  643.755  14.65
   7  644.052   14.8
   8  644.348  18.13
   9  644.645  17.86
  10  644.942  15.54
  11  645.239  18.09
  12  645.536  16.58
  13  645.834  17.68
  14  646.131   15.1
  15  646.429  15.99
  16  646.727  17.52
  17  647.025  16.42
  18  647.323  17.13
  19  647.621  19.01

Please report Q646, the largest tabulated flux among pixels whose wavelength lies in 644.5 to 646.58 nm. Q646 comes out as 18.09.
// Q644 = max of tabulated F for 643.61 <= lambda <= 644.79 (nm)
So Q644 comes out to 18.13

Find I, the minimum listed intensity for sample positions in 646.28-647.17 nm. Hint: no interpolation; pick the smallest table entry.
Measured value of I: 15.99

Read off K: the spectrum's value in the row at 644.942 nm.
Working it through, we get 15.54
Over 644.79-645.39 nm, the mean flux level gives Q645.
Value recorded 16.8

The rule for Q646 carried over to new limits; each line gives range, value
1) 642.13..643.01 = 17.3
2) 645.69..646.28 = 17.68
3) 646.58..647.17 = 17.52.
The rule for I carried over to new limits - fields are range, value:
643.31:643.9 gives 14.65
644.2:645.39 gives 15.54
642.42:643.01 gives 16.29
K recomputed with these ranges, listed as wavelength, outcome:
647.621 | 19.01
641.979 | 16.61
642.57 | 17.3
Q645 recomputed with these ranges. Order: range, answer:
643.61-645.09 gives 16.2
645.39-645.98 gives 17.1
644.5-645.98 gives 17.1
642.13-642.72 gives 17.1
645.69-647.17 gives 16.5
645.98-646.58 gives 15.6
